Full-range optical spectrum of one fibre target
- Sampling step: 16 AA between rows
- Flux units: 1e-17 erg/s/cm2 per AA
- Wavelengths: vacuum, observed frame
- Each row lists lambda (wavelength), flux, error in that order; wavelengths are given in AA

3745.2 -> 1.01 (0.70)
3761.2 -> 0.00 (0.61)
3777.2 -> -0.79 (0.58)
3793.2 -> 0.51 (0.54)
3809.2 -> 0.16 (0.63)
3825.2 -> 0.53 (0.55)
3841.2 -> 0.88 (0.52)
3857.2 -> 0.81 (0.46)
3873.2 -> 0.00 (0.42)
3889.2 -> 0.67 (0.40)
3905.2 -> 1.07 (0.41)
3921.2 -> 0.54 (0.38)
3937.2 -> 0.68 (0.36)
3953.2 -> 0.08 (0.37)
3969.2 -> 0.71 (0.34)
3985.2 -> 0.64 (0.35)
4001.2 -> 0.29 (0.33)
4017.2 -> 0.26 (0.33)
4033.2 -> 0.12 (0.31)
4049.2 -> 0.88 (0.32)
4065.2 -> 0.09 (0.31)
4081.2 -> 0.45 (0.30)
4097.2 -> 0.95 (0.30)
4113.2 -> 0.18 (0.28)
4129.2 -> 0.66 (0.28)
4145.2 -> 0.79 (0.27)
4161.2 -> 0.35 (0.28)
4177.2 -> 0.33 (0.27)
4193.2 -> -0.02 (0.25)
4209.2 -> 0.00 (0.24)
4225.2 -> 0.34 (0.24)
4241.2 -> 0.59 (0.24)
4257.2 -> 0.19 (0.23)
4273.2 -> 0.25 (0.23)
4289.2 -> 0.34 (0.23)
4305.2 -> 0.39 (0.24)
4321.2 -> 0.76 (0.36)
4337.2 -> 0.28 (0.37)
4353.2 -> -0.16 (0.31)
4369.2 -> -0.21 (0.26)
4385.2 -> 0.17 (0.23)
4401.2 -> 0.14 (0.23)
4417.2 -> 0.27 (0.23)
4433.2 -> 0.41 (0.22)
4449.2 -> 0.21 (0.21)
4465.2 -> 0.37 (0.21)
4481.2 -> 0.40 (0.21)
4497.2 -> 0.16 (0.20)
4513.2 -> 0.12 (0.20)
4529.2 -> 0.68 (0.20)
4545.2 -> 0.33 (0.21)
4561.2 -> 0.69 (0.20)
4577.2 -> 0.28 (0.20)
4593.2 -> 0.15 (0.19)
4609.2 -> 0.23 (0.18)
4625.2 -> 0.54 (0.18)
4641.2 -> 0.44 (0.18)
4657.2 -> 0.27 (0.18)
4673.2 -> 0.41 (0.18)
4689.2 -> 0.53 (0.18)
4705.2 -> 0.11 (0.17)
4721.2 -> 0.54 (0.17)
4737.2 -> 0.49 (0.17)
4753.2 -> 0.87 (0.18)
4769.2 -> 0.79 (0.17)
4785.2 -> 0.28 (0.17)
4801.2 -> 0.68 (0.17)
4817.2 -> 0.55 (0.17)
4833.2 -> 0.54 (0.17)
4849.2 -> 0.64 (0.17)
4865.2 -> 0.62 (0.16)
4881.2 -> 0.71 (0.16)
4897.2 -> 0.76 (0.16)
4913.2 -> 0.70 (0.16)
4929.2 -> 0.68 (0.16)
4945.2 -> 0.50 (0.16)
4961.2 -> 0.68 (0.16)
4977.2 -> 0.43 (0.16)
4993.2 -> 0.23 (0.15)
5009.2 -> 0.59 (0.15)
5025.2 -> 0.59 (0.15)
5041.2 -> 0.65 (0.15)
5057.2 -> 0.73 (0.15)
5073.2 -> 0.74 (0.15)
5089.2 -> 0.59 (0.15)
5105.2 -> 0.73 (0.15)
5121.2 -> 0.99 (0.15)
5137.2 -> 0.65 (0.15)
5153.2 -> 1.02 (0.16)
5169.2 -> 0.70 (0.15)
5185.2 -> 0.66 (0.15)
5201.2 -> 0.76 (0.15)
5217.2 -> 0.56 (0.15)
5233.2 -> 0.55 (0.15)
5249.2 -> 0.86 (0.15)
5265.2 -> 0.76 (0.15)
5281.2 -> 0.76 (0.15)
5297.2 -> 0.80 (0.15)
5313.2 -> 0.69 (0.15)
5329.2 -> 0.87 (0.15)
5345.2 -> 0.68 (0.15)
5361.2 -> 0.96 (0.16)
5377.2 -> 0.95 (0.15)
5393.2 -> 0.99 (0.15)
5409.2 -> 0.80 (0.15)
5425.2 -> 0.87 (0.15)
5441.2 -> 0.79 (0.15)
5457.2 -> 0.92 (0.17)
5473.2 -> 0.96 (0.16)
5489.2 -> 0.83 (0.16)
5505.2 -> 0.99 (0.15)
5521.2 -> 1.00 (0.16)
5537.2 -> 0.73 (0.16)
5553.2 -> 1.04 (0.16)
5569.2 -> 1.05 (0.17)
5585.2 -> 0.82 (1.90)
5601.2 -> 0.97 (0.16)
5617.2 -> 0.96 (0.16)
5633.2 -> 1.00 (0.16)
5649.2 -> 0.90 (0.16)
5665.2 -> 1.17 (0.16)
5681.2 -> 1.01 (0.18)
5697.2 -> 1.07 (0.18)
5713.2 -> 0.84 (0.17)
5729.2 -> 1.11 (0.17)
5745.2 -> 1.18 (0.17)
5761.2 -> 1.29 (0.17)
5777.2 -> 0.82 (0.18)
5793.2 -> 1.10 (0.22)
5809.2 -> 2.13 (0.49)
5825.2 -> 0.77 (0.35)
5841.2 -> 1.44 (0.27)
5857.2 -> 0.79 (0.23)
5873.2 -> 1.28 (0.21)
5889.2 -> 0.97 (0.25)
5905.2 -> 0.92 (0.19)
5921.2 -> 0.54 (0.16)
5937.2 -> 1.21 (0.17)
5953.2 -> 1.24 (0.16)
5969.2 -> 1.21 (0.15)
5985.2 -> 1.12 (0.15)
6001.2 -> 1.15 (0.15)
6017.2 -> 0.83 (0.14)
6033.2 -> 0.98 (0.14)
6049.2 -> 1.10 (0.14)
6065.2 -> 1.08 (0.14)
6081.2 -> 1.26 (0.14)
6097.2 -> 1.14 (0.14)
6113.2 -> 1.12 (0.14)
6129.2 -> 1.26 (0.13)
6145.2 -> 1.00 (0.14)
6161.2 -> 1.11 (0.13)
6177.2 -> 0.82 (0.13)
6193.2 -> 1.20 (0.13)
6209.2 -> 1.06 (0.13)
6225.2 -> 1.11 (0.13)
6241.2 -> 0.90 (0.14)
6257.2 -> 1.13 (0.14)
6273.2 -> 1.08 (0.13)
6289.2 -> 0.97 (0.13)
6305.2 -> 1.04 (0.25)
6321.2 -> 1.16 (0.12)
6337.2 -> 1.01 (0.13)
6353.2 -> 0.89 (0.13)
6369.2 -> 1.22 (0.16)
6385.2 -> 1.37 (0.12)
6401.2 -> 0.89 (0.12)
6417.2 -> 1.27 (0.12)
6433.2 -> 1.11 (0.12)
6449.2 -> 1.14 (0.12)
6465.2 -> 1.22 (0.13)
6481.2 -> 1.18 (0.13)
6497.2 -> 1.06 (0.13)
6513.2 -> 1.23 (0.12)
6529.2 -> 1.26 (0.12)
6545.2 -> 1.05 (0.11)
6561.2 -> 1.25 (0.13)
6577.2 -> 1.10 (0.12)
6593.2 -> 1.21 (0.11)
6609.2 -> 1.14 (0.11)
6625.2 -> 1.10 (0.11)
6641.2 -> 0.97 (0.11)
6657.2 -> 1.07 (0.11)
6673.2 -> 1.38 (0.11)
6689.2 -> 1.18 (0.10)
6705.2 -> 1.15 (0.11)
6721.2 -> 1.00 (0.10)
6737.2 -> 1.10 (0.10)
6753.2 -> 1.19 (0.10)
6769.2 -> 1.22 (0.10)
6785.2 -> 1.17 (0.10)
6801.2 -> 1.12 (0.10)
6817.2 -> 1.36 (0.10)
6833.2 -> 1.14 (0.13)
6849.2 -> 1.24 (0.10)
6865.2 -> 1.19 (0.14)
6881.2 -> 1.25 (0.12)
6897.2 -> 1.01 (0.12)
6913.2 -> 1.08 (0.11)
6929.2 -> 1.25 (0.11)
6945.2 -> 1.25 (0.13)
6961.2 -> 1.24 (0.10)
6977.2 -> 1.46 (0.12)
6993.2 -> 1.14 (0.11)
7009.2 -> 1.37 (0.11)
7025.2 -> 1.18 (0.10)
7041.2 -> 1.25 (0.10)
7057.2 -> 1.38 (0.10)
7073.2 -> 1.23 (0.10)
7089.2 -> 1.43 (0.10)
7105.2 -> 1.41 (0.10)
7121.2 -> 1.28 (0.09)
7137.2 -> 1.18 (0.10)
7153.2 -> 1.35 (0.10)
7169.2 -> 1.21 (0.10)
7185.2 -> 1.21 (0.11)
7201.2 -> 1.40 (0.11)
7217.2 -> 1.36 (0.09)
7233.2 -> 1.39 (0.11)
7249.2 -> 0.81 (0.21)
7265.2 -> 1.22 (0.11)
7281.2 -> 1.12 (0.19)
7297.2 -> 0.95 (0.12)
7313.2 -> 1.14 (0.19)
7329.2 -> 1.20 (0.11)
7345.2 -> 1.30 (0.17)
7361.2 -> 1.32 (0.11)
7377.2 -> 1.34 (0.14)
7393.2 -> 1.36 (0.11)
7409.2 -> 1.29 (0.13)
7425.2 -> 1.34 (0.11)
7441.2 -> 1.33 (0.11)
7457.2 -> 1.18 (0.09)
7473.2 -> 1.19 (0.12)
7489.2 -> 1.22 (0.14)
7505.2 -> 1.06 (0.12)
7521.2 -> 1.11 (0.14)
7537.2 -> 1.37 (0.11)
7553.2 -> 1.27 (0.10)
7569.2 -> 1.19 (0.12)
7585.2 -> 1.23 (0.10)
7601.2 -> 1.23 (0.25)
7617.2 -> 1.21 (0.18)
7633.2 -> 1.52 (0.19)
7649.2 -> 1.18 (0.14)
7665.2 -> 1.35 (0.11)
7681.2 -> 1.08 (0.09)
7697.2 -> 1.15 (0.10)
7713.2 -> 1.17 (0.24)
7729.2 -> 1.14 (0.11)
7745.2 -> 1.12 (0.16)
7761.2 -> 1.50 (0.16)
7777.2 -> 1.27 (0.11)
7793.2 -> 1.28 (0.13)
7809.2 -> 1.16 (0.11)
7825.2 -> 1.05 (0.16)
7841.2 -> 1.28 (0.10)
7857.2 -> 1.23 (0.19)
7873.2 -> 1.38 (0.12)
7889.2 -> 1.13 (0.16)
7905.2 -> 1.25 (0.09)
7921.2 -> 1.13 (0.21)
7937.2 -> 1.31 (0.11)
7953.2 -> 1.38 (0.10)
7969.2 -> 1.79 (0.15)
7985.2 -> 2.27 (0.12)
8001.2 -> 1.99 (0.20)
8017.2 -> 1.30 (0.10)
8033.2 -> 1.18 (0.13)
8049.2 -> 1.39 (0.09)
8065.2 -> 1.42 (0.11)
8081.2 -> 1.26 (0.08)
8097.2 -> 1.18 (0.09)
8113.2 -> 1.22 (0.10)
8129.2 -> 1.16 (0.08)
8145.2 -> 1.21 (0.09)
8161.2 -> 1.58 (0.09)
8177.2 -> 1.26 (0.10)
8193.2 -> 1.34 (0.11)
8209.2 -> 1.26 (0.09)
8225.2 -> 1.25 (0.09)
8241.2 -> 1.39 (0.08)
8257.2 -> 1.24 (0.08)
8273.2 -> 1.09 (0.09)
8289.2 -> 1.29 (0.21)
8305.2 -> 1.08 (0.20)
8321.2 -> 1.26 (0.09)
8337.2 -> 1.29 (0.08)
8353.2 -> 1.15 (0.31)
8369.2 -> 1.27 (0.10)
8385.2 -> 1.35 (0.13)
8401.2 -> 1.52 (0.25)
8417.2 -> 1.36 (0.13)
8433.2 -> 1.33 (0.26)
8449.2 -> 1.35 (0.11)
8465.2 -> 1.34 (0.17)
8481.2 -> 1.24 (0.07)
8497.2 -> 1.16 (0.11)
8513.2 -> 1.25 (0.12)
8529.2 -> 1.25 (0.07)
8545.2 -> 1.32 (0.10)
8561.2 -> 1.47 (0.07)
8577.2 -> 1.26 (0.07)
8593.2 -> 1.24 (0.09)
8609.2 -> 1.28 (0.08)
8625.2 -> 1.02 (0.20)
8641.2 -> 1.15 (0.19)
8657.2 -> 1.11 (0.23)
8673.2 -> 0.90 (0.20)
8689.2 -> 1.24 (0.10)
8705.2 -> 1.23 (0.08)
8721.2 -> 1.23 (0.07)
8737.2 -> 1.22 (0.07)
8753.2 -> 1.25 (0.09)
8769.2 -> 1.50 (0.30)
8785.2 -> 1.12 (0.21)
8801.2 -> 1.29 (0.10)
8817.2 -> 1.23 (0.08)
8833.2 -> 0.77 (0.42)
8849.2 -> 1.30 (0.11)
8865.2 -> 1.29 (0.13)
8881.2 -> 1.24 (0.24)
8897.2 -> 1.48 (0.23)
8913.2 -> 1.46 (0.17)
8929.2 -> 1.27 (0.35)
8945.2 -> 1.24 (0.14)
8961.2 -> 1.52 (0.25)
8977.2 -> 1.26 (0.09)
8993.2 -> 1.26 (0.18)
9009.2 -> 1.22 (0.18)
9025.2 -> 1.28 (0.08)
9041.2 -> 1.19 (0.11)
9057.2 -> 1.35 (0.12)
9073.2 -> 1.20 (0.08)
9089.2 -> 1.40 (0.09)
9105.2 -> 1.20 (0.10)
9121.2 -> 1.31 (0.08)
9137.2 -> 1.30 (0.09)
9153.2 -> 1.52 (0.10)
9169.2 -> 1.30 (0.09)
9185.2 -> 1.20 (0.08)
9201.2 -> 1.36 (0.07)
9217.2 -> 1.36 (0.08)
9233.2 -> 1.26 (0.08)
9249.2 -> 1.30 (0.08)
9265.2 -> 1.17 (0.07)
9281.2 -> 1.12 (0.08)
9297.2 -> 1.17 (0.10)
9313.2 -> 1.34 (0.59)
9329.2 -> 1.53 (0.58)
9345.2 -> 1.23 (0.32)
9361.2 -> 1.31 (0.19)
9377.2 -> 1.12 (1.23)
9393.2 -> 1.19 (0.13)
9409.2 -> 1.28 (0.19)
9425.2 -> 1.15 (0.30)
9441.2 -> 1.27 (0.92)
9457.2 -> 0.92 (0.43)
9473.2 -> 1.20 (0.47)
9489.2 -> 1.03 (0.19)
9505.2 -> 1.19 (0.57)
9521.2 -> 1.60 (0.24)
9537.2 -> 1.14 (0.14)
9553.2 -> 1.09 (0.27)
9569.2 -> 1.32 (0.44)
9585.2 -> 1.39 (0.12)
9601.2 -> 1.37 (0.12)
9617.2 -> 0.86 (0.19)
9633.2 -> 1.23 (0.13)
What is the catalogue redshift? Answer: 0.22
